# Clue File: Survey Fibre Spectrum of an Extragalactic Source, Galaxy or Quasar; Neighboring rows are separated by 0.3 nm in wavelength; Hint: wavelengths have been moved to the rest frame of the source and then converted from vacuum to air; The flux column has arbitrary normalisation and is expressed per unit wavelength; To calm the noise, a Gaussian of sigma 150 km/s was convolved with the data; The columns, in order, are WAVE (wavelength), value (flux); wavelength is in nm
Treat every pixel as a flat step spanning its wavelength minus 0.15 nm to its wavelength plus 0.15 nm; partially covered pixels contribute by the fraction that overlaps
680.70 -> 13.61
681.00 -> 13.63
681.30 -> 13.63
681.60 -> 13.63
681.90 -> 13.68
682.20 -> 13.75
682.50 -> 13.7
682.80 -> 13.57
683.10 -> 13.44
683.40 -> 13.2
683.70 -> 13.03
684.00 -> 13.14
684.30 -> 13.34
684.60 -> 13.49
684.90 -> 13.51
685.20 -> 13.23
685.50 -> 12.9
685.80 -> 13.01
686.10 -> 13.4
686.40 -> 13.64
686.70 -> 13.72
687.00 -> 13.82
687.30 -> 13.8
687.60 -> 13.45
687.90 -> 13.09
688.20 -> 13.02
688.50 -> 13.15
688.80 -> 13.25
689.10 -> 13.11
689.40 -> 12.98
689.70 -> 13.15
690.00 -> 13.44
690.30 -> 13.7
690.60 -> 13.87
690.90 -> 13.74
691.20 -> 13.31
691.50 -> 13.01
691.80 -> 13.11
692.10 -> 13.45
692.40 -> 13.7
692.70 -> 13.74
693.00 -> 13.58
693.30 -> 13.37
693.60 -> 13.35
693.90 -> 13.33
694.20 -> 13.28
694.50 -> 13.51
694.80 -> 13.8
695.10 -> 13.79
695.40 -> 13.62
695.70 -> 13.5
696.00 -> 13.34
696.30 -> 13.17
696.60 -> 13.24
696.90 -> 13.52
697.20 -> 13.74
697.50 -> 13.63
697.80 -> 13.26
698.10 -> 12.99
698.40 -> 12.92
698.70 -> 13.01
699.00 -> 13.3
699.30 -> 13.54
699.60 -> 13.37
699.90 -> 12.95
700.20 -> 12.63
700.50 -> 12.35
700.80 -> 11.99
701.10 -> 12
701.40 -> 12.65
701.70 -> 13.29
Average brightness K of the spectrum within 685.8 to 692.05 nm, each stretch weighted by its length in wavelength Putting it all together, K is 13.4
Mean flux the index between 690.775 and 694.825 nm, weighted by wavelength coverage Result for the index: 13.4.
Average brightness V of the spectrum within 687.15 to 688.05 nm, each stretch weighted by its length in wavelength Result 13.4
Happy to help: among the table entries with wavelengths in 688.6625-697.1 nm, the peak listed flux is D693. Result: 13.87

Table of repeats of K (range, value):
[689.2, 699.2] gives 13.4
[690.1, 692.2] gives 13.5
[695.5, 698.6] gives 13.3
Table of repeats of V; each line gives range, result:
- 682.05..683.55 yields 13.5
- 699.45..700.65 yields 12.8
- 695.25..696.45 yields 13.4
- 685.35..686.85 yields 13.3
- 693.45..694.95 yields 13.5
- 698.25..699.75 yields 13.2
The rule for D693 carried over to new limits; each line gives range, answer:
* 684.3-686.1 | 13.51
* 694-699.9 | 13.8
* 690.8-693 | 13.74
